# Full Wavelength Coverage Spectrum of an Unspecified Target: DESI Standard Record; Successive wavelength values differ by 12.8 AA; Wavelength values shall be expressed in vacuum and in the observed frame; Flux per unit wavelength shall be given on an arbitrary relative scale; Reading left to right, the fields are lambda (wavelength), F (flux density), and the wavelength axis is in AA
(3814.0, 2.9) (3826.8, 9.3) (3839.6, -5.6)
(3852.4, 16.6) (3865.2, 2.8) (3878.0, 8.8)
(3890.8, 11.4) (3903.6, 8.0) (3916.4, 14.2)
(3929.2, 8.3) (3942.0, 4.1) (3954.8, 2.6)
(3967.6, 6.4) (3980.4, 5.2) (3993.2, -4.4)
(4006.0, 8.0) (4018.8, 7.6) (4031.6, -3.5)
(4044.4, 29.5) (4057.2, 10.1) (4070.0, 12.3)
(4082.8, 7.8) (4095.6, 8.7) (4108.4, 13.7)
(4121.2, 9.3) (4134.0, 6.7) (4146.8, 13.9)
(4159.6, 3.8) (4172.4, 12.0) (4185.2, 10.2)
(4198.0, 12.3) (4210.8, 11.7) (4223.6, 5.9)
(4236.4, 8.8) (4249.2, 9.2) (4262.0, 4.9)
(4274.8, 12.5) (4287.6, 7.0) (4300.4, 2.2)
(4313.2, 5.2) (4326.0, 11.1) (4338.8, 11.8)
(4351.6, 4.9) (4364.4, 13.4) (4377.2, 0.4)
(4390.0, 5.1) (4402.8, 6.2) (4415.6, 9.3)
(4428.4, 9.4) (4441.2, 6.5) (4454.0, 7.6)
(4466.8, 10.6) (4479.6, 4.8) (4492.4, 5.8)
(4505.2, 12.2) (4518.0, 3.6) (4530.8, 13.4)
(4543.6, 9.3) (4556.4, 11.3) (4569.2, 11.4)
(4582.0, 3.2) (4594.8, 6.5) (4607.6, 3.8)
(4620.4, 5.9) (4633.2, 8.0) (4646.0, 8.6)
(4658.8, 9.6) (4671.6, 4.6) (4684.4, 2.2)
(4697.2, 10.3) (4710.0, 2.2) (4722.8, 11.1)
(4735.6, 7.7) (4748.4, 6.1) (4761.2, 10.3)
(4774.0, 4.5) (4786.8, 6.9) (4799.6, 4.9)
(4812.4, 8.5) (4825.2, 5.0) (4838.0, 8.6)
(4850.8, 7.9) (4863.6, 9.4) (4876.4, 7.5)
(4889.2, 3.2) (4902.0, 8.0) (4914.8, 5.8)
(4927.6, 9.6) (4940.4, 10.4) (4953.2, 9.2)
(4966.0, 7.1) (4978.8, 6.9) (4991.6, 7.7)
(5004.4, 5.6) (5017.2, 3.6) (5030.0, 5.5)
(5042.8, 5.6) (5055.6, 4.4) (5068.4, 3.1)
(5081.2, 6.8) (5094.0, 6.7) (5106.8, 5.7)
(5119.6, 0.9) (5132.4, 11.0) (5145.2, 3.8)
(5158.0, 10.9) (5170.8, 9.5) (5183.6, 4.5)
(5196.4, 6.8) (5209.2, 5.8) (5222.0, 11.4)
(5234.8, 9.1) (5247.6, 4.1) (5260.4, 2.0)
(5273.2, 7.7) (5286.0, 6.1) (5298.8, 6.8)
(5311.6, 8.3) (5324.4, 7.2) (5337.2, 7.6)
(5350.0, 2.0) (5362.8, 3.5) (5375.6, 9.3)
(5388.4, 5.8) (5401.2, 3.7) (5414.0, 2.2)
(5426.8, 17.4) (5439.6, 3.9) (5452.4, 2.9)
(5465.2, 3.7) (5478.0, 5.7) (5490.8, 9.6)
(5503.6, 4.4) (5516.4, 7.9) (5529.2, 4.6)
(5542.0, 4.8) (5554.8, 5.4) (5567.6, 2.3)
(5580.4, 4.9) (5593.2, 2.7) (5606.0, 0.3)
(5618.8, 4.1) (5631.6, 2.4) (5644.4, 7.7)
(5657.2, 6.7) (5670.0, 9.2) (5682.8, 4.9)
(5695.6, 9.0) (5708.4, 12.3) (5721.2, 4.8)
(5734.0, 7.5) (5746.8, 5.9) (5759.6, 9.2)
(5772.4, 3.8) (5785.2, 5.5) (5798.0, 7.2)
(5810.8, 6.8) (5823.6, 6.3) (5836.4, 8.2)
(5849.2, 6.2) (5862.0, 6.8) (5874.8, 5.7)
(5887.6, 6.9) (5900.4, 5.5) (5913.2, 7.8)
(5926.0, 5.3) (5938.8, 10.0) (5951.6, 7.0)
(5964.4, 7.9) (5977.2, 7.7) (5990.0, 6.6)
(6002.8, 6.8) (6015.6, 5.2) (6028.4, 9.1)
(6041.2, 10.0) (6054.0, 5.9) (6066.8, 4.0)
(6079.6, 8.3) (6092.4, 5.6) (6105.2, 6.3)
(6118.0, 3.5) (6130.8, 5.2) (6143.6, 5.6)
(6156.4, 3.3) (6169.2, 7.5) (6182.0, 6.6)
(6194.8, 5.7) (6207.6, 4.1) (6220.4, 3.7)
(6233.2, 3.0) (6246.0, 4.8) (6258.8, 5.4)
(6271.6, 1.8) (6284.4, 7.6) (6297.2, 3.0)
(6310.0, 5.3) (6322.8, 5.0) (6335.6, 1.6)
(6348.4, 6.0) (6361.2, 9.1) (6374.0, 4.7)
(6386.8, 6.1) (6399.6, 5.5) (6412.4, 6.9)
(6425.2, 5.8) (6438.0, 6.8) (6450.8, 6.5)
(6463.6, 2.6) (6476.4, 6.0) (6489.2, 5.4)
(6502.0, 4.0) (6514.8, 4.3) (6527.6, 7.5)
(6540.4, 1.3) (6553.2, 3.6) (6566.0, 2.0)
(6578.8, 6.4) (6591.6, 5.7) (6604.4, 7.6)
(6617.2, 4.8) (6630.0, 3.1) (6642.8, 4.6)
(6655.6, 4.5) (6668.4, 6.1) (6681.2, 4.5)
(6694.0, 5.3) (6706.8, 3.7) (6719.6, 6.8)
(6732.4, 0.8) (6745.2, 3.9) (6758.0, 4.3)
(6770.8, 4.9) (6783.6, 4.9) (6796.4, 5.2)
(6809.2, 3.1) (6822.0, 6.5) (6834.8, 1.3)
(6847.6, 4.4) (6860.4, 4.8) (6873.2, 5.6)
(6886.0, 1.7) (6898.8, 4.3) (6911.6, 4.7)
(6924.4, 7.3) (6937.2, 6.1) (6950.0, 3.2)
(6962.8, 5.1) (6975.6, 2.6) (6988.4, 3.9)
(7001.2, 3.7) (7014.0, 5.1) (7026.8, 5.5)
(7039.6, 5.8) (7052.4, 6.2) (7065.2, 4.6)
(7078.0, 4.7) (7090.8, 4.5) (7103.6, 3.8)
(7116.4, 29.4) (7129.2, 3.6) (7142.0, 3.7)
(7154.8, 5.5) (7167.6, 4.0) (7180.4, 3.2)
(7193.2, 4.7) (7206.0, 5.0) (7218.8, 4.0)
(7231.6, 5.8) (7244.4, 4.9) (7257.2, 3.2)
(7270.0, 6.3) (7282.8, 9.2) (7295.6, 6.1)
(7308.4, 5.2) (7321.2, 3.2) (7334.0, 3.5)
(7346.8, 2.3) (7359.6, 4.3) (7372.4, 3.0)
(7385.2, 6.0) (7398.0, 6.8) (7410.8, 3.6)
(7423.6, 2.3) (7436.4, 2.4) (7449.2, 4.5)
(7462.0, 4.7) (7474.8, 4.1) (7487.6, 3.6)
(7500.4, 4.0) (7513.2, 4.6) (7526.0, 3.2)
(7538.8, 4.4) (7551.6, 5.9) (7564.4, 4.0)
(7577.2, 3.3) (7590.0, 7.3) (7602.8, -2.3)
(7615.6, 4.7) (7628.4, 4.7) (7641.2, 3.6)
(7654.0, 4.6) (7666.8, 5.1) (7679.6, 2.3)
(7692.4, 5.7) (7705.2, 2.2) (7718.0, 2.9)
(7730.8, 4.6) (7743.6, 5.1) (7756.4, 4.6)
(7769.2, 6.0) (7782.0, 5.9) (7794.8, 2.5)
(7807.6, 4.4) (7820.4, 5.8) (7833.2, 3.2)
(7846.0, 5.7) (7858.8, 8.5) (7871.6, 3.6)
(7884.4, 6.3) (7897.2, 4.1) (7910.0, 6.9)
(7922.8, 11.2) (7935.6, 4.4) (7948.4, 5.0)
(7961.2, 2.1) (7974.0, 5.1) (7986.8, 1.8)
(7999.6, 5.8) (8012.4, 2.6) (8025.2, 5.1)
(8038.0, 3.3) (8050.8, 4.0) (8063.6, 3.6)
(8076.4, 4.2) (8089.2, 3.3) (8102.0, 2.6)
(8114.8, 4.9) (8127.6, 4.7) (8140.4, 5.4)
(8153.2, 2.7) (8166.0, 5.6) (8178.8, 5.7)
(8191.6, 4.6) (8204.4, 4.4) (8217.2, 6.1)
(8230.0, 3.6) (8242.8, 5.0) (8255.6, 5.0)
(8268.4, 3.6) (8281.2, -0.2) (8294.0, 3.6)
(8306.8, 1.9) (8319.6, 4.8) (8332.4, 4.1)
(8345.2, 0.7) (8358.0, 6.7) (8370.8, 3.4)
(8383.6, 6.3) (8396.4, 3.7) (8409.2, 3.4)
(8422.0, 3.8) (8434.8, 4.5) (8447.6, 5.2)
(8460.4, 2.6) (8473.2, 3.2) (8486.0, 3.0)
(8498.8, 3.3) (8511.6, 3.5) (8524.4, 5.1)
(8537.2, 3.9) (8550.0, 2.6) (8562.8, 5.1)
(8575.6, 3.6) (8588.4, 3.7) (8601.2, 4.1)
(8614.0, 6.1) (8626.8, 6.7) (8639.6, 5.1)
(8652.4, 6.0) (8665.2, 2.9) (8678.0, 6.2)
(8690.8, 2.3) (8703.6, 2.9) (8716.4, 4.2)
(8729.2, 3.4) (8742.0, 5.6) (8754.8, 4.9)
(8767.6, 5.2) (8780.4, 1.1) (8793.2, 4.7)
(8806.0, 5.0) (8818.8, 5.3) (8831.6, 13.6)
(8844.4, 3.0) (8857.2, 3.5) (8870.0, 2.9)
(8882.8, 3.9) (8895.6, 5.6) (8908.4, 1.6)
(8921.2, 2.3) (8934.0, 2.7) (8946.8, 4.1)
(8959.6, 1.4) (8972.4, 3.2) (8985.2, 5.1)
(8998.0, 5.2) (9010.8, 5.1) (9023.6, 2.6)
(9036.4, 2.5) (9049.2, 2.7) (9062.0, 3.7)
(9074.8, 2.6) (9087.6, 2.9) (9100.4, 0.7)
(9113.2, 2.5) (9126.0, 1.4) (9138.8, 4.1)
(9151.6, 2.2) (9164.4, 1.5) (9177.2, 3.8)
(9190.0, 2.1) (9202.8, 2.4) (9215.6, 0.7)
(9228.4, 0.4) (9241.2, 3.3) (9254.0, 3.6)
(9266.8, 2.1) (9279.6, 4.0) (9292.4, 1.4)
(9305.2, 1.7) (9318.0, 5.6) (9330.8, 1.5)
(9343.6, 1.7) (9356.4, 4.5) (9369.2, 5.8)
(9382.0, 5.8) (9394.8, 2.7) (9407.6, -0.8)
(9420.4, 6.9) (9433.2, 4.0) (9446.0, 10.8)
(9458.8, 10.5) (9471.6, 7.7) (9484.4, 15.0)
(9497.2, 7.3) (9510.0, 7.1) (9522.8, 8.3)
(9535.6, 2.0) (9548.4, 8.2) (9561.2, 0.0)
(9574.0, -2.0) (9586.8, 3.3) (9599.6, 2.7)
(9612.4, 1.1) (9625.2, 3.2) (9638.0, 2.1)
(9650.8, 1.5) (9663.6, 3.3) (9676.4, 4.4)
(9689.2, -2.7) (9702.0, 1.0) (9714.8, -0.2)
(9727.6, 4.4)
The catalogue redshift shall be 0.084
